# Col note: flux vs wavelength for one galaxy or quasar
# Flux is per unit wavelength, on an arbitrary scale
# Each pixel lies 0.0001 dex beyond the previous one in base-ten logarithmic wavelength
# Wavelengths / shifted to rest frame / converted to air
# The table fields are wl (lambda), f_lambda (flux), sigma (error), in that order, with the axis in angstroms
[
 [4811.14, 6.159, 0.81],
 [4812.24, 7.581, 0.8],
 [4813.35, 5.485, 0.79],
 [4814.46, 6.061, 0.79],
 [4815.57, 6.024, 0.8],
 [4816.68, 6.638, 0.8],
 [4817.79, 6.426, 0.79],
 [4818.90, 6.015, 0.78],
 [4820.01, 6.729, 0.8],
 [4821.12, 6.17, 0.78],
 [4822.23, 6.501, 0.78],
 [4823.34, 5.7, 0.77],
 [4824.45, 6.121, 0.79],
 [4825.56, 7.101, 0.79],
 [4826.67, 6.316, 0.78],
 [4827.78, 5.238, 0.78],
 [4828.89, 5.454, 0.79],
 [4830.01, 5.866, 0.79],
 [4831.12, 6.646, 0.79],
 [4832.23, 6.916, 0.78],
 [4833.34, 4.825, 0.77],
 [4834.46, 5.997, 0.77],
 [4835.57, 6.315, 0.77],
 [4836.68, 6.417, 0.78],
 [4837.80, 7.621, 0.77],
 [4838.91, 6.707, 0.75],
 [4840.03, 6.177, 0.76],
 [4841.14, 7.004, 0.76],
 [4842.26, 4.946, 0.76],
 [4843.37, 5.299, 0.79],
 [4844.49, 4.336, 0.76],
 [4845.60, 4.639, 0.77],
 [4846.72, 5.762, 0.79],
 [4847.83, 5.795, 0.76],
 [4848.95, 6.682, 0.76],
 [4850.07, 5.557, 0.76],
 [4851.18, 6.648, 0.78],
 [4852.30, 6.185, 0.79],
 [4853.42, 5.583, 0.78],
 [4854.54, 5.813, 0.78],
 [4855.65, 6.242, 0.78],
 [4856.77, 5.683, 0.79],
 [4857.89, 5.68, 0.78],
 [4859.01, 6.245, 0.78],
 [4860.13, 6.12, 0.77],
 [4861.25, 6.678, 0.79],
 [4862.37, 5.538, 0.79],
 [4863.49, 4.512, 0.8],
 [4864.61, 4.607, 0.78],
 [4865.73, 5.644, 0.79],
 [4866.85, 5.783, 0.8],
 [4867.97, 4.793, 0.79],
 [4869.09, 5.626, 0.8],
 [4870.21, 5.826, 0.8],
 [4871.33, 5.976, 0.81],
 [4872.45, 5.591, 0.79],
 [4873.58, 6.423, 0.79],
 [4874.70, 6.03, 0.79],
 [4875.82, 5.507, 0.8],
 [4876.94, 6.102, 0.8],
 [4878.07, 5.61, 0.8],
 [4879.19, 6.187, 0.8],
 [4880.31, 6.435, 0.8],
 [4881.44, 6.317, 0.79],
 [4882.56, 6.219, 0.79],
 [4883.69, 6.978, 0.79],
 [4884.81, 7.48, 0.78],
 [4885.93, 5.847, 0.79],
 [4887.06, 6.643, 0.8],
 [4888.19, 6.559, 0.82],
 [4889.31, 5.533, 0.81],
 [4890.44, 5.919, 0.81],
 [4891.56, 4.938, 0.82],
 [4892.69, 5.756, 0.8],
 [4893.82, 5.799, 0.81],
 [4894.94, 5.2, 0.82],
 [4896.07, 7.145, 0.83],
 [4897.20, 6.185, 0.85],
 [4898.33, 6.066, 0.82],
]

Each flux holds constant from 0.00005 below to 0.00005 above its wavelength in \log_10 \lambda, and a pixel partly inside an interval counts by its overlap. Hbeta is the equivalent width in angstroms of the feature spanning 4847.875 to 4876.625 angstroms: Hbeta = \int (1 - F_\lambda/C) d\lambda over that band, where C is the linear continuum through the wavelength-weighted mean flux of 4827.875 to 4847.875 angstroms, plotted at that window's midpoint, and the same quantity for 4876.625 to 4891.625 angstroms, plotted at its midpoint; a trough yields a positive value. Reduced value 1.3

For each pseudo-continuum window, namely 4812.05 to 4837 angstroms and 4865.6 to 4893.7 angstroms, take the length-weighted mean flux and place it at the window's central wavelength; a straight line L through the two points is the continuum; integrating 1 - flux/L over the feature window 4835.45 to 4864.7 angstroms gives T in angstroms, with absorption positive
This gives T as 0.94 angstroms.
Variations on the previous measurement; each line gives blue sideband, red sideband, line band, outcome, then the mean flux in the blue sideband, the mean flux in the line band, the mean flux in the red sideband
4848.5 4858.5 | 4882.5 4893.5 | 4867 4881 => 0.60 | 6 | 5.84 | 6.17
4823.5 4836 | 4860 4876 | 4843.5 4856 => 0.23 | 6.06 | 5.73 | 5.64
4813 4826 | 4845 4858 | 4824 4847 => 0.26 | 6.25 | 5.99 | 5.86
